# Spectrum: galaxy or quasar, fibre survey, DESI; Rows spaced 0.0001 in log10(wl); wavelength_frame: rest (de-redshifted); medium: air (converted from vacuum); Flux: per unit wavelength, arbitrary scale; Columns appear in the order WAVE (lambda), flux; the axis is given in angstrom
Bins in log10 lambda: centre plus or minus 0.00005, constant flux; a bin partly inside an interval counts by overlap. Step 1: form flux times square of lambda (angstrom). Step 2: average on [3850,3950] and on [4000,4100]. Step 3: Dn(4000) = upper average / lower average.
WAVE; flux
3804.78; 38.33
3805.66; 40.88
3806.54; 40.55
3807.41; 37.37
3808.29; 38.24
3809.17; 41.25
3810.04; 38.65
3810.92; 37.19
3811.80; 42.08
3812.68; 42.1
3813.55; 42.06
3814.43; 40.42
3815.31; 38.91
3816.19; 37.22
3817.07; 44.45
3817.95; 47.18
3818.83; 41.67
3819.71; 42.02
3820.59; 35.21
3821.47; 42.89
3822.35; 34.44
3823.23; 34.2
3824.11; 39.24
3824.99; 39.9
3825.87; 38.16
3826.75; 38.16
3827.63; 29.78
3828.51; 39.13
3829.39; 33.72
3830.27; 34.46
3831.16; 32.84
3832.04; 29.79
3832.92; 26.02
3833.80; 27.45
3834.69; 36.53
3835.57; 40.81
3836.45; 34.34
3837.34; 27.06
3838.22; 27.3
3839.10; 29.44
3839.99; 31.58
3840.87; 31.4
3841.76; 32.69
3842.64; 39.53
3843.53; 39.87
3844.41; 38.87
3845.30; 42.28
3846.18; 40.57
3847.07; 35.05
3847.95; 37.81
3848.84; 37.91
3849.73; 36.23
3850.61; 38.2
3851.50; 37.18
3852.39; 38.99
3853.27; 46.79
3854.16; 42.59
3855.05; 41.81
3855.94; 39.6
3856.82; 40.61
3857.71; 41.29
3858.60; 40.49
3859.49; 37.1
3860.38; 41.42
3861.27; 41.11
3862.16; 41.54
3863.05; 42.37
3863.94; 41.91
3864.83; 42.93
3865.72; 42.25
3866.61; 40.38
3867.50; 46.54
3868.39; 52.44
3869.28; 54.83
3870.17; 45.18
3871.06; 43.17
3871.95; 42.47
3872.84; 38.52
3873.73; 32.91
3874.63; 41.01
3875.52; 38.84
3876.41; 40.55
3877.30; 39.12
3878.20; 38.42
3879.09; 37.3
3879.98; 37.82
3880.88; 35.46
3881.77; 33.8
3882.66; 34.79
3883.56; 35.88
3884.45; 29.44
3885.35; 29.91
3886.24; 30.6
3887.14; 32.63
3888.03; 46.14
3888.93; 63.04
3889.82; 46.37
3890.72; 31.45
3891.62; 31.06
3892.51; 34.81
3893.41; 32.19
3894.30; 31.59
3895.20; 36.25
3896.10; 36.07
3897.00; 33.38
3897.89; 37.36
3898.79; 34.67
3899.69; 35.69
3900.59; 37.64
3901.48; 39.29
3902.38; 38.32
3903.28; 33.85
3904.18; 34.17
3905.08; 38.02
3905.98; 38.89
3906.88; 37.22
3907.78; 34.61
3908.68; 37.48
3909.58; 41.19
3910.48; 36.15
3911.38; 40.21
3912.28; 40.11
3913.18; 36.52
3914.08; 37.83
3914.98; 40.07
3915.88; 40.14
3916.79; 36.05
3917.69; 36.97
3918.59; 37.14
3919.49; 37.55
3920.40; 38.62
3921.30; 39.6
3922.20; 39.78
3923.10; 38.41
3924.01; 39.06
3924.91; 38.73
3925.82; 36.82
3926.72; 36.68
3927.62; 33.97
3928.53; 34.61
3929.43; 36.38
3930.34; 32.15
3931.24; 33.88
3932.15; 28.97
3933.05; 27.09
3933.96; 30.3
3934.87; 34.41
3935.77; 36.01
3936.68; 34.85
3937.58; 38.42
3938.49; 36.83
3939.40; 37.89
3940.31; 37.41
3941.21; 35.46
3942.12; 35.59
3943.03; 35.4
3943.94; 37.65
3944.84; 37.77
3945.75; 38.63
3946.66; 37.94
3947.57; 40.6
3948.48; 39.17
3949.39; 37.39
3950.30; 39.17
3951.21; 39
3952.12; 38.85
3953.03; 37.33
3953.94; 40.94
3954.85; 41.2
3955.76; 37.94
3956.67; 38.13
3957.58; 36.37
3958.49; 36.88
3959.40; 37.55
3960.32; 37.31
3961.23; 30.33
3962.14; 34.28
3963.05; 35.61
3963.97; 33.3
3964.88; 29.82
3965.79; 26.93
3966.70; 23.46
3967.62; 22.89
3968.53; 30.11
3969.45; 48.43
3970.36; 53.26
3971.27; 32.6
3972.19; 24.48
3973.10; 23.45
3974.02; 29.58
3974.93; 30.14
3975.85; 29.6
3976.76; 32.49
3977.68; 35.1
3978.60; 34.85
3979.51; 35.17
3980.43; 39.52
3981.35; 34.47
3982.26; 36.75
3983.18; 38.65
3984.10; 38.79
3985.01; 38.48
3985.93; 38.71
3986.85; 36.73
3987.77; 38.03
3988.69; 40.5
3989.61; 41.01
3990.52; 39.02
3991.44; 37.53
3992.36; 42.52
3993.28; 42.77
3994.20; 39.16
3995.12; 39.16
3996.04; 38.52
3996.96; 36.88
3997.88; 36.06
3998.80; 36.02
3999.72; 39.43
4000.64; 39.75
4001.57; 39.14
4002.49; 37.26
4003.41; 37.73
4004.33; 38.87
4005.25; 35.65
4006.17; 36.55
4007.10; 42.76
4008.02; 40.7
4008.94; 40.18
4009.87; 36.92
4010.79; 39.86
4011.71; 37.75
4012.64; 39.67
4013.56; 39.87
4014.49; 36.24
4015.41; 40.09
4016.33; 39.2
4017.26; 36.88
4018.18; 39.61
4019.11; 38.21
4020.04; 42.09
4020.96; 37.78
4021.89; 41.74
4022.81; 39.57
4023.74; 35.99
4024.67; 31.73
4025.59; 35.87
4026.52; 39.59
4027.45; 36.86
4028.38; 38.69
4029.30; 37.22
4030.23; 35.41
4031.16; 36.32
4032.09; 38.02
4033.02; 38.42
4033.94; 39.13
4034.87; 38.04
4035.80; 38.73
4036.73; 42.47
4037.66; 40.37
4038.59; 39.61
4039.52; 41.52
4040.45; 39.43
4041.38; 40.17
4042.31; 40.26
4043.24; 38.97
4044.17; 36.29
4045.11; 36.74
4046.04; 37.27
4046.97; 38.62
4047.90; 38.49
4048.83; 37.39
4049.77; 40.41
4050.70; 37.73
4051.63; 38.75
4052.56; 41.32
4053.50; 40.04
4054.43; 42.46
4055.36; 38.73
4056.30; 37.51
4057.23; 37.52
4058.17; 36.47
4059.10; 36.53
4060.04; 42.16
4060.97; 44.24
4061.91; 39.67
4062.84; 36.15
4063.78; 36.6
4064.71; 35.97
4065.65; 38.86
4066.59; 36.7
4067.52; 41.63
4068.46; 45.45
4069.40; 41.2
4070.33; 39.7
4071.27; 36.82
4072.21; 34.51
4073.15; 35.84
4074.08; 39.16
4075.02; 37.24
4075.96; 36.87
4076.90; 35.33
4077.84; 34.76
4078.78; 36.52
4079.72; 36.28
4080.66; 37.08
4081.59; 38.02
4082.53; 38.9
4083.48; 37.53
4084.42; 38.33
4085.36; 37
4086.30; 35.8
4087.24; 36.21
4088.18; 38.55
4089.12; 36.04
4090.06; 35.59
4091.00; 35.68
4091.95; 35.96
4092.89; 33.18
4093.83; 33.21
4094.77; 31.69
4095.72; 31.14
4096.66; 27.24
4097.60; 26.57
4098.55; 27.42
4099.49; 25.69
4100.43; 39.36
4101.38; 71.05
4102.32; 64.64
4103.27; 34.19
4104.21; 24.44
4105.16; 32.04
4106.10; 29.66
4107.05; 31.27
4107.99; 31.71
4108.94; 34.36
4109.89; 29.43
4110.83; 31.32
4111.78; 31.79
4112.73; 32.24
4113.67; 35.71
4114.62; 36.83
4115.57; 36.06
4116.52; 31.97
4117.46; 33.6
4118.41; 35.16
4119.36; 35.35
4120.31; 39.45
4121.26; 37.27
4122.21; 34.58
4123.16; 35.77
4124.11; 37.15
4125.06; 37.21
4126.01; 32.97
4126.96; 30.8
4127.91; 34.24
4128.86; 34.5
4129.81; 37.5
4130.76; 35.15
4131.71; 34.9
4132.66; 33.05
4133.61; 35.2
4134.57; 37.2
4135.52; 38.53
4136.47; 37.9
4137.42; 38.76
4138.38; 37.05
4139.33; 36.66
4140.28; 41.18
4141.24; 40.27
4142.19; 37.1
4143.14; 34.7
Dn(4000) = 1.1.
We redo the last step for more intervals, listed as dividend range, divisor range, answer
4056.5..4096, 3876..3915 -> 1.10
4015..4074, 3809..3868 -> 1.13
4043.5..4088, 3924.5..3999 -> 1.12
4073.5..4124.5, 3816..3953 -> 1.05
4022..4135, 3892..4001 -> 1.08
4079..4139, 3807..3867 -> 1.07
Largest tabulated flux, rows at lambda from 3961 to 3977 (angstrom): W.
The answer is 53.26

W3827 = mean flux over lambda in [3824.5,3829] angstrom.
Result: 37.1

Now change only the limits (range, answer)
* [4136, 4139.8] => 37.6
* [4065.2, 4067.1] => 37.9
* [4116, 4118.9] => 33.7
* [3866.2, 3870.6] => 48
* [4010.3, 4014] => 39.3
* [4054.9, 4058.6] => 37.5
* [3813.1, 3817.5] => 40.6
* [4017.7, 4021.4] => 39.4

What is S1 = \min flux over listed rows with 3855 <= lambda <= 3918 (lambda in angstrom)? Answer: 29.44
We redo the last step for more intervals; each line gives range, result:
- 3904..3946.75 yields 27.09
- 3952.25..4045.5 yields 22.89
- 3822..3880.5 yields 26.02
